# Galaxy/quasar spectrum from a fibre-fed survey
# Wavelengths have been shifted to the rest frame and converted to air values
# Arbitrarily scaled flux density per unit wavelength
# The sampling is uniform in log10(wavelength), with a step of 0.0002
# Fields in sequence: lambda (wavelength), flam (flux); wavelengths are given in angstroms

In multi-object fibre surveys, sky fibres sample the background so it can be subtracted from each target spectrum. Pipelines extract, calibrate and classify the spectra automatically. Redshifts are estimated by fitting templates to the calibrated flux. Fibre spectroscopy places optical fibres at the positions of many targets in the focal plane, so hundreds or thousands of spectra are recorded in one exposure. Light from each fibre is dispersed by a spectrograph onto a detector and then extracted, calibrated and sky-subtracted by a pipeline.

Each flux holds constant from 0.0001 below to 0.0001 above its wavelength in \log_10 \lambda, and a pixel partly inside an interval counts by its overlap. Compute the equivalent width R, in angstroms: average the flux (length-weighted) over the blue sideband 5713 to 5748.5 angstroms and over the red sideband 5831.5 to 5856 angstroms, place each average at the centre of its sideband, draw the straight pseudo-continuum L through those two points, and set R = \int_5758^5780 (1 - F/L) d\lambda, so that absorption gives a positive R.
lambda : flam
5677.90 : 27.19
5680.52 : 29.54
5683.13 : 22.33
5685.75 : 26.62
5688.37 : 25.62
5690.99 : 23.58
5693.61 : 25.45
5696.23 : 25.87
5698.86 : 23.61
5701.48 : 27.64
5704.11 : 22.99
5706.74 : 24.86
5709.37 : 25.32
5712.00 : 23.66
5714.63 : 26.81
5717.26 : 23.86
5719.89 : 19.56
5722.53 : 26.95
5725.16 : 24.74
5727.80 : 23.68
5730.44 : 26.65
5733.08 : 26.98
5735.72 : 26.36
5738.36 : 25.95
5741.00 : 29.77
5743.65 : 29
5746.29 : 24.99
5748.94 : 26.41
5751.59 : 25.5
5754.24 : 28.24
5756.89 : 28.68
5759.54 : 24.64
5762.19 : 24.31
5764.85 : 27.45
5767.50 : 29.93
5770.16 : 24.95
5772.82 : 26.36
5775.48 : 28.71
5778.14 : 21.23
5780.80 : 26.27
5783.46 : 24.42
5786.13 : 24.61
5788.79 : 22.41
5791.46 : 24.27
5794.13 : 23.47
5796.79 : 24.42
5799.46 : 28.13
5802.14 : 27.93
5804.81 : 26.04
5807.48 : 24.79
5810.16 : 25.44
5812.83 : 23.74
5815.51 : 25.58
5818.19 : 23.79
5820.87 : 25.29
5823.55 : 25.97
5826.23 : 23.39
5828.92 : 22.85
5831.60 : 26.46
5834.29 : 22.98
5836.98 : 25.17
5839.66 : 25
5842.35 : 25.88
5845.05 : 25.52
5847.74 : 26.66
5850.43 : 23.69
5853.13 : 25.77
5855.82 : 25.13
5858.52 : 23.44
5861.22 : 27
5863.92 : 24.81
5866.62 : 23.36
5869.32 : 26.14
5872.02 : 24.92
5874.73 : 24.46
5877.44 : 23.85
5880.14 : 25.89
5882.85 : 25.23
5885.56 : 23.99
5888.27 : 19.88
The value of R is -0.3 angstroms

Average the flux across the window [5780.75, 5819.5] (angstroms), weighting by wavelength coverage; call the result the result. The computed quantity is 25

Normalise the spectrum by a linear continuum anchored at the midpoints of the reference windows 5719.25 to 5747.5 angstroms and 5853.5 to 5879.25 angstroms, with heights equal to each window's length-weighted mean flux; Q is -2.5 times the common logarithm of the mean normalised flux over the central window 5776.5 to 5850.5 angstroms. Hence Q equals 0.02 mag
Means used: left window 26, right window 24.9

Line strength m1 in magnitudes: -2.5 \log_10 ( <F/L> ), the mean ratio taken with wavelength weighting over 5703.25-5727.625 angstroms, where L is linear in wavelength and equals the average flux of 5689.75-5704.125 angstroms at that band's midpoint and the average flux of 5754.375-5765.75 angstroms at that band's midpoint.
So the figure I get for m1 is 0.05 mag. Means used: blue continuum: 25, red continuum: 26.4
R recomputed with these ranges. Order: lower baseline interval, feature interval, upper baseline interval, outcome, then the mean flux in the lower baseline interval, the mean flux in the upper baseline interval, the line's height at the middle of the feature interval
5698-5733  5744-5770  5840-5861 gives -1.9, 24.7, 25.2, 24.9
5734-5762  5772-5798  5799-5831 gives 1.4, 26.9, 25.2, 25.9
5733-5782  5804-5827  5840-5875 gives 0.8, 26.6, 25.2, 25.8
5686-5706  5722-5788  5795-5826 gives -2.6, 25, 25.5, 25.3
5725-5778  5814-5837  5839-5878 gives 0.9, 26.6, 25.1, 25.5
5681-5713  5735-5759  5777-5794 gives -2.8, 24.9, 23.9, 24.3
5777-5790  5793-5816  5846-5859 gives -1.2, 23.8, 25.1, 24.2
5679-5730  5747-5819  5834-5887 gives -2.0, 24.9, 25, 24.9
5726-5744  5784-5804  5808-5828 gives 0.2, 26.7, 24.7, 25.3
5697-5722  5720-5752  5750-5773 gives -0.8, 24.4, 26.7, 25.5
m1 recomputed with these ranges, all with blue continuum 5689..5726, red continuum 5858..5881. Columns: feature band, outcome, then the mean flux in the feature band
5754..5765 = -0.072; 26.4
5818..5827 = 0.001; 24.8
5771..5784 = -0.029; 25.4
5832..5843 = 0.001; 24.8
